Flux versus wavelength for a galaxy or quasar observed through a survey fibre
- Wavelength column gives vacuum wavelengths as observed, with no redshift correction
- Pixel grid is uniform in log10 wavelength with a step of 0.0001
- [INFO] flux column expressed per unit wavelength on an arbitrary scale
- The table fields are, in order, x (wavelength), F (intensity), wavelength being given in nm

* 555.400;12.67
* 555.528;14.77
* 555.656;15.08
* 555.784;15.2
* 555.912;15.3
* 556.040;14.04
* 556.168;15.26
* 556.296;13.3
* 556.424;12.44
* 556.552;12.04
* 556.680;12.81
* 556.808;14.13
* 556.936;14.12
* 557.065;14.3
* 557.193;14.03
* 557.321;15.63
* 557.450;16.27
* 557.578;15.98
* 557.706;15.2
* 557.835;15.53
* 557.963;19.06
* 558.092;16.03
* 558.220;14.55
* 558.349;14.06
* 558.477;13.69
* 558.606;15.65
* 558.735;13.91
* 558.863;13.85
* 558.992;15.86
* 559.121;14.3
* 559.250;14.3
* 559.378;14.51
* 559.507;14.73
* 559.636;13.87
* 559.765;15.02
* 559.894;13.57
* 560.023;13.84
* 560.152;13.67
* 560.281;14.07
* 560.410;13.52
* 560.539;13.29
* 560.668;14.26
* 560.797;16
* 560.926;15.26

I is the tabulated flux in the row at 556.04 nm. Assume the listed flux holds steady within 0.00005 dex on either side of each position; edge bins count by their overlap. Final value 14.04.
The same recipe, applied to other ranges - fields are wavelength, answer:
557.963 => 19.06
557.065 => 14.3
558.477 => 13.69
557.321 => 15.63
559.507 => 14.73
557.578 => 15.98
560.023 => 13.84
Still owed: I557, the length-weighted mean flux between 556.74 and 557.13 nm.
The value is 14.2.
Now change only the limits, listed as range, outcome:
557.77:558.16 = 16.8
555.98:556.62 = 13.4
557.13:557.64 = 15.5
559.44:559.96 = 14.3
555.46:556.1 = 14.9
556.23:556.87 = 13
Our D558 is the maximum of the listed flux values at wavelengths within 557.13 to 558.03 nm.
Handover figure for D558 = 19.06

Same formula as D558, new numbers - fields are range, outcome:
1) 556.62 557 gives 14.13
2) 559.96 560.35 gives 14.07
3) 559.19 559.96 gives 15.02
